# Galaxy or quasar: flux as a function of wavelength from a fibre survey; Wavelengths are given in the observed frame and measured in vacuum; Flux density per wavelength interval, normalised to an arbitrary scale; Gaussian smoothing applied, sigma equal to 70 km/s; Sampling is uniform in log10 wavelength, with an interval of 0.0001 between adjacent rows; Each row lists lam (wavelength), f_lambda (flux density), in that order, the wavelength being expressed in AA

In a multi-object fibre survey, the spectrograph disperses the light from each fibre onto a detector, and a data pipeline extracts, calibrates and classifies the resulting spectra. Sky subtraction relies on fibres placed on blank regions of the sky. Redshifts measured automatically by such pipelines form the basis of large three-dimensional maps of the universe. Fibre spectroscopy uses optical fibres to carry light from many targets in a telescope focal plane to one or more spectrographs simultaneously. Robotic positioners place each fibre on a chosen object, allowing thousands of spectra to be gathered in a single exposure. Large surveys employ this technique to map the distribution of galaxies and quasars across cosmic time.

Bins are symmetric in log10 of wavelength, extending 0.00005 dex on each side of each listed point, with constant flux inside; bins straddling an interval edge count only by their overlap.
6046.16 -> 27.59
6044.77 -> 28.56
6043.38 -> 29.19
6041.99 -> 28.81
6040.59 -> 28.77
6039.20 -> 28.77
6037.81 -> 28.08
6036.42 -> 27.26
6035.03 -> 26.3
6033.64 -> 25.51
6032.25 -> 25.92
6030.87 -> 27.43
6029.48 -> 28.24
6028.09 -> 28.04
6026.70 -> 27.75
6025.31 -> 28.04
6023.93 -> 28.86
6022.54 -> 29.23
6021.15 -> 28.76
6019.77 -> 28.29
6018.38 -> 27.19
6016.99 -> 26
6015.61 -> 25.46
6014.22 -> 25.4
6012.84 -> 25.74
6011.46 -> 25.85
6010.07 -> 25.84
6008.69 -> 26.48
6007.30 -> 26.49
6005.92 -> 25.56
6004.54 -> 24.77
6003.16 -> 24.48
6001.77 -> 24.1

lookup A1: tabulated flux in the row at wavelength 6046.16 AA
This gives 27.59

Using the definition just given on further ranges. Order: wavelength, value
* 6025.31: 28.04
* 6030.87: 27.43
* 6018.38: 27.19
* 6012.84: 25.74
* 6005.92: 25.56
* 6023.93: 28.86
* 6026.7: 27.75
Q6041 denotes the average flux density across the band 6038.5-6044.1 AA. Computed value 28.9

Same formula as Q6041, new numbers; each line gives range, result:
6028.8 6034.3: 26.8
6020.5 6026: 28.7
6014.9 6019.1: 26.2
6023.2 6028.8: 28.2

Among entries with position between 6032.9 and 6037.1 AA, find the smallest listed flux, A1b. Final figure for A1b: 25.51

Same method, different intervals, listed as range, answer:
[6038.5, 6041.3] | 28.77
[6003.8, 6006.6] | 24.77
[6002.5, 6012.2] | 24.48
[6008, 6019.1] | 25.4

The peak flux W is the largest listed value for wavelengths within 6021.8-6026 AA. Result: 29.23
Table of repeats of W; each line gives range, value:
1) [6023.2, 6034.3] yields 28.86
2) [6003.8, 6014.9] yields 26.49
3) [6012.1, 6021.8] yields 28.76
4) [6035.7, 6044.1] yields 29.19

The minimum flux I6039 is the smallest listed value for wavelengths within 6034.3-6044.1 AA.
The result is 26.3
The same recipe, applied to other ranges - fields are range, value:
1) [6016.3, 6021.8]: 26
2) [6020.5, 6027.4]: 27.75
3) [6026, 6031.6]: 27.43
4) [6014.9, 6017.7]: 25.46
